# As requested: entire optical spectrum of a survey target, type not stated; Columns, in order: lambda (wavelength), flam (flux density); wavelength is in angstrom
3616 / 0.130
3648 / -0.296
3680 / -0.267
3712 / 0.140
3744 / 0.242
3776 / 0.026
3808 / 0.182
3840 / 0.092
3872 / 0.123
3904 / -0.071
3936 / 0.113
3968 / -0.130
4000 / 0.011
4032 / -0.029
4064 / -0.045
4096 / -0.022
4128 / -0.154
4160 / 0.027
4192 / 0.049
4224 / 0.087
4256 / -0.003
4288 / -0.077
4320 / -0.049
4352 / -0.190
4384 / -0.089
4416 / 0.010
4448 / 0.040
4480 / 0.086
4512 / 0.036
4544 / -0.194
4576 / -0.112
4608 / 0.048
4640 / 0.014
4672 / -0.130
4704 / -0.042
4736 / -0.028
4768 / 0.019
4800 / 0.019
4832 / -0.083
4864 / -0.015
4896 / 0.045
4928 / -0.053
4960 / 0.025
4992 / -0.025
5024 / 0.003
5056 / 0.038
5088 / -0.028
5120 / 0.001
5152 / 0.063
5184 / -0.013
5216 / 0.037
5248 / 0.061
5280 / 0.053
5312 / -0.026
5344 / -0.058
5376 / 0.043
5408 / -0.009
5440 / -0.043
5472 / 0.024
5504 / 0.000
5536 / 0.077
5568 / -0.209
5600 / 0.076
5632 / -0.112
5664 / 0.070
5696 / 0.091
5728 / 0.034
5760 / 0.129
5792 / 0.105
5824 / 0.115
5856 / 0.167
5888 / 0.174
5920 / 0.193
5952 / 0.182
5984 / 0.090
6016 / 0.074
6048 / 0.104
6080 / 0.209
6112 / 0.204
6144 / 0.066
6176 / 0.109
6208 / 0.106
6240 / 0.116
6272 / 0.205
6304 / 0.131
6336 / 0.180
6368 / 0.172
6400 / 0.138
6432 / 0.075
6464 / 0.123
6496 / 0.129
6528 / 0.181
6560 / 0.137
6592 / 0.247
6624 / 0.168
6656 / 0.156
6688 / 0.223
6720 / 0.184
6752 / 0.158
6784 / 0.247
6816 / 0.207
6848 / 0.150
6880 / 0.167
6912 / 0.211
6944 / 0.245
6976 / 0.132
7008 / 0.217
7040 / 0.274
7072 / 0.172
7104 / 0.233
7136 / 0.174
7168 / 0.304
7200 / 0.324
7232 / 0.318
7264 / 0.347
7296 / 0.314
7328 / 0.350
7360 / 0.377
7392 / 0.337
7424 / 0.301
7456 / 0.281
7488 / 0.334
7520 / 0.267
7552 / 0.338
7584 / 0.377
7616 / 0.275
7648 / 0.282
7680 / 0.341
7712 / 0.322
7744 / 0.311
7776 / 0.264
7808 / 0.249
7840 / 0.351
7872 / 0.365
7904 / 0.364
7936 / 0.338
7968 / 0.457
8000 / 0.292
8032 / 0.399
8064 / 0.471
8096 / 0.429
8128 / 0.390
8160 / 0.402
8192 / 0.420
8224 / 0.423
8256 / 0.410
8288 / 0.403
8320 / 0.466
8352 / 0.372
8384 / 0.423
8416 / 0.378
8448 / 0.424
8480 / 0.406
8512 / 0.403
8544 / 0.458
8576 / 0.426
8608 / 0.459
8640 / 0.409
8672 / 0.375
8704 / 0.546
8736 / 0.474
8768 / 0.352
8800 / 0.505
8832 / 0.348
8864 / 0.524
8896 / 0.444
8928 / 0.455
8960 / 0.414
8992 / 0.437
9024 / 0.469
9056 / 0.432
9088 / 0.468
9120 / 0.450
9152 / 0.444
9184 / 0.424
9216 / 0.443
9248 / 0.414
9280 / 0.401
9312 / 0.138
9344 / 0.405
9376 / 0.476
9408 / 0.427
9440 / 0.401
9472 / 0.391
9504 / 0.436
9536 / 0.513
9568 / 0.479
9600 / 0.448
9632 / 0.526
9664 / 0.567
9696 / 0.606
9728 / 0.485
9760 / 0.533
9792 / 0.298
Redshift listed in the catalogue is 0.80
